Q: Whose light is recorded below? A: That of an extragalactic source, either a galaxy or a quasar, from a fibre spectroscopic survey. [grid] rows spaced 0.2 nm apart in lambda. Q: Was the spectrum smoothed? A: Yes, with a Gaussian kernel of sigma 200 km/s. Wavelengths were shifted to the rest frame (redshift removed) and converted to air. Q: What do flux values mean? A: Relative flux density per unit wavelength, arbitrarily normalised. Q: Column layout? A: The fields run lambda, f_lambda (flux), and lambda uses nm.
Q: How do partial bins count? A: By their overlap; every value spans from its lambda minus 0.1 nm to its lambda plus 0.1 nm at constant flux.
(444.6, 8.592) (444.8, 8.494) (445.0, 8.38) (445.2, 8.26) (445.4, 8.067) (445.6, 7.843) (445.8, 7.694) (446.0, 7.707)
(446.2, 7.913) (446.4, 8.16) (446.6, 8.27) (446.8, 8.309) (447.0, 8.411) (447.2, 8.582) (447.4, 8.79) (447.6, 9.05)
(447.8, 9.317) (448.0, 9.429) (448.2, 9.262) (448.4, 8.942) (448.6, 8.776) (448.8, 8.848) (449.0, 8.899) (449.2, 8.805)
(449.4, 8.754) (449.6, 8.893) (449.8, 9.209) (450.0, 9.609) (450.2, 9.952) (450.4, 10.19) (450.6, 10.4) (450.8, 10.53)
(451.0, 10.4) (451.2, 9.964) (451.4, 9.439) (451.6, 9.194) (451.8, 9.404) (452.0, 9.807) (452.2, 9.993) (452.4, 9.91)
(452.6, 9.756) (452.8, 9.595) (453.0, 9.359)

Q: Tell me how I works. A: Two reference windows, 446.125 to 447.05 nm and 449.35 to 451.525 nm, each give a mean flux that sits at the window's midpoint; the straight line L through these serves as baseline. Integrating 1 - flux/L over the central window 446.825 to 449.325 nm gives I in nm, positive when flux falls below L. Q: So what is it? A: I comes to -0.03 nm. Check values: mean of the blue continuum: 8.21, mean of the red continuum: 9.77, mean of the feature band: 8.91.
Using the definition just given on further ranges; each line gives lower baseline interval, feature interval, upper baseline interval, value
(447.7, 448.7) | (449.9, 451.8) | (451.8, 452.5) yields -0.065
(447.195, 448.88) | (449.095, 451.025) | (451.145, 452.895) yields -0.059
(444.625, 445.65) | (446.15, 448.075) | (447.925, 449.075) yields 0.017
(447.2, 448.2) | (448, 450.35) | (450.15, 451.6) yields 0.105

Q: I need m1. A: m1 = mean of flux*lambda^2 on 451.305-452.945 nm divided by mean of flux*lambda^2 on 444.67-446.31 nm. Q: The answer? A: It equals 1.23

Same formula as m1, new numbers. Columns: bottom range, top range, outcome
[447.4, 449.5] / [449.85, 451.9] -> 1.11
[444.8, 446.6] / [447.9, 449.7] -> 1.13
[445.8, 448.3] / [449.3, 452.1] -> 1.15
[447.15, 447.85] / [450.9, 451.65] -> 1.11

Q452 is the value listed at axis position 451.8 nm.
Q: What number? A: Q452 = 9.404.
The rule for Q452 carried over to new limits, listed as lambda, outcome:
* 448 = 9.429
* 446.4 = 8.16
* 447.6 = 9.05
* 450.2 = 9.952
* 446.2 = 7.913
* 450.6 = 10.4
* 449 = 8.899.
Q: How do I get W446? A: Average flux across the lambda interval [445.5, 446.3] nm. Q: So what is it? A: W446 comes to 7.79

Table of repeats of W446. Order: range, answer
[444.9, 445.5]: 8.24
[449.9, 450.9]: 10.1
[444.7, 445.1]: 8.44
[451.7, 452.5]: 9.78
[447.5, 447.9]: 9.18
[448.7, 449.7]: 8.84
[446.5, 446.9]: 8.29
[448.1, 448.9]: 8.96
